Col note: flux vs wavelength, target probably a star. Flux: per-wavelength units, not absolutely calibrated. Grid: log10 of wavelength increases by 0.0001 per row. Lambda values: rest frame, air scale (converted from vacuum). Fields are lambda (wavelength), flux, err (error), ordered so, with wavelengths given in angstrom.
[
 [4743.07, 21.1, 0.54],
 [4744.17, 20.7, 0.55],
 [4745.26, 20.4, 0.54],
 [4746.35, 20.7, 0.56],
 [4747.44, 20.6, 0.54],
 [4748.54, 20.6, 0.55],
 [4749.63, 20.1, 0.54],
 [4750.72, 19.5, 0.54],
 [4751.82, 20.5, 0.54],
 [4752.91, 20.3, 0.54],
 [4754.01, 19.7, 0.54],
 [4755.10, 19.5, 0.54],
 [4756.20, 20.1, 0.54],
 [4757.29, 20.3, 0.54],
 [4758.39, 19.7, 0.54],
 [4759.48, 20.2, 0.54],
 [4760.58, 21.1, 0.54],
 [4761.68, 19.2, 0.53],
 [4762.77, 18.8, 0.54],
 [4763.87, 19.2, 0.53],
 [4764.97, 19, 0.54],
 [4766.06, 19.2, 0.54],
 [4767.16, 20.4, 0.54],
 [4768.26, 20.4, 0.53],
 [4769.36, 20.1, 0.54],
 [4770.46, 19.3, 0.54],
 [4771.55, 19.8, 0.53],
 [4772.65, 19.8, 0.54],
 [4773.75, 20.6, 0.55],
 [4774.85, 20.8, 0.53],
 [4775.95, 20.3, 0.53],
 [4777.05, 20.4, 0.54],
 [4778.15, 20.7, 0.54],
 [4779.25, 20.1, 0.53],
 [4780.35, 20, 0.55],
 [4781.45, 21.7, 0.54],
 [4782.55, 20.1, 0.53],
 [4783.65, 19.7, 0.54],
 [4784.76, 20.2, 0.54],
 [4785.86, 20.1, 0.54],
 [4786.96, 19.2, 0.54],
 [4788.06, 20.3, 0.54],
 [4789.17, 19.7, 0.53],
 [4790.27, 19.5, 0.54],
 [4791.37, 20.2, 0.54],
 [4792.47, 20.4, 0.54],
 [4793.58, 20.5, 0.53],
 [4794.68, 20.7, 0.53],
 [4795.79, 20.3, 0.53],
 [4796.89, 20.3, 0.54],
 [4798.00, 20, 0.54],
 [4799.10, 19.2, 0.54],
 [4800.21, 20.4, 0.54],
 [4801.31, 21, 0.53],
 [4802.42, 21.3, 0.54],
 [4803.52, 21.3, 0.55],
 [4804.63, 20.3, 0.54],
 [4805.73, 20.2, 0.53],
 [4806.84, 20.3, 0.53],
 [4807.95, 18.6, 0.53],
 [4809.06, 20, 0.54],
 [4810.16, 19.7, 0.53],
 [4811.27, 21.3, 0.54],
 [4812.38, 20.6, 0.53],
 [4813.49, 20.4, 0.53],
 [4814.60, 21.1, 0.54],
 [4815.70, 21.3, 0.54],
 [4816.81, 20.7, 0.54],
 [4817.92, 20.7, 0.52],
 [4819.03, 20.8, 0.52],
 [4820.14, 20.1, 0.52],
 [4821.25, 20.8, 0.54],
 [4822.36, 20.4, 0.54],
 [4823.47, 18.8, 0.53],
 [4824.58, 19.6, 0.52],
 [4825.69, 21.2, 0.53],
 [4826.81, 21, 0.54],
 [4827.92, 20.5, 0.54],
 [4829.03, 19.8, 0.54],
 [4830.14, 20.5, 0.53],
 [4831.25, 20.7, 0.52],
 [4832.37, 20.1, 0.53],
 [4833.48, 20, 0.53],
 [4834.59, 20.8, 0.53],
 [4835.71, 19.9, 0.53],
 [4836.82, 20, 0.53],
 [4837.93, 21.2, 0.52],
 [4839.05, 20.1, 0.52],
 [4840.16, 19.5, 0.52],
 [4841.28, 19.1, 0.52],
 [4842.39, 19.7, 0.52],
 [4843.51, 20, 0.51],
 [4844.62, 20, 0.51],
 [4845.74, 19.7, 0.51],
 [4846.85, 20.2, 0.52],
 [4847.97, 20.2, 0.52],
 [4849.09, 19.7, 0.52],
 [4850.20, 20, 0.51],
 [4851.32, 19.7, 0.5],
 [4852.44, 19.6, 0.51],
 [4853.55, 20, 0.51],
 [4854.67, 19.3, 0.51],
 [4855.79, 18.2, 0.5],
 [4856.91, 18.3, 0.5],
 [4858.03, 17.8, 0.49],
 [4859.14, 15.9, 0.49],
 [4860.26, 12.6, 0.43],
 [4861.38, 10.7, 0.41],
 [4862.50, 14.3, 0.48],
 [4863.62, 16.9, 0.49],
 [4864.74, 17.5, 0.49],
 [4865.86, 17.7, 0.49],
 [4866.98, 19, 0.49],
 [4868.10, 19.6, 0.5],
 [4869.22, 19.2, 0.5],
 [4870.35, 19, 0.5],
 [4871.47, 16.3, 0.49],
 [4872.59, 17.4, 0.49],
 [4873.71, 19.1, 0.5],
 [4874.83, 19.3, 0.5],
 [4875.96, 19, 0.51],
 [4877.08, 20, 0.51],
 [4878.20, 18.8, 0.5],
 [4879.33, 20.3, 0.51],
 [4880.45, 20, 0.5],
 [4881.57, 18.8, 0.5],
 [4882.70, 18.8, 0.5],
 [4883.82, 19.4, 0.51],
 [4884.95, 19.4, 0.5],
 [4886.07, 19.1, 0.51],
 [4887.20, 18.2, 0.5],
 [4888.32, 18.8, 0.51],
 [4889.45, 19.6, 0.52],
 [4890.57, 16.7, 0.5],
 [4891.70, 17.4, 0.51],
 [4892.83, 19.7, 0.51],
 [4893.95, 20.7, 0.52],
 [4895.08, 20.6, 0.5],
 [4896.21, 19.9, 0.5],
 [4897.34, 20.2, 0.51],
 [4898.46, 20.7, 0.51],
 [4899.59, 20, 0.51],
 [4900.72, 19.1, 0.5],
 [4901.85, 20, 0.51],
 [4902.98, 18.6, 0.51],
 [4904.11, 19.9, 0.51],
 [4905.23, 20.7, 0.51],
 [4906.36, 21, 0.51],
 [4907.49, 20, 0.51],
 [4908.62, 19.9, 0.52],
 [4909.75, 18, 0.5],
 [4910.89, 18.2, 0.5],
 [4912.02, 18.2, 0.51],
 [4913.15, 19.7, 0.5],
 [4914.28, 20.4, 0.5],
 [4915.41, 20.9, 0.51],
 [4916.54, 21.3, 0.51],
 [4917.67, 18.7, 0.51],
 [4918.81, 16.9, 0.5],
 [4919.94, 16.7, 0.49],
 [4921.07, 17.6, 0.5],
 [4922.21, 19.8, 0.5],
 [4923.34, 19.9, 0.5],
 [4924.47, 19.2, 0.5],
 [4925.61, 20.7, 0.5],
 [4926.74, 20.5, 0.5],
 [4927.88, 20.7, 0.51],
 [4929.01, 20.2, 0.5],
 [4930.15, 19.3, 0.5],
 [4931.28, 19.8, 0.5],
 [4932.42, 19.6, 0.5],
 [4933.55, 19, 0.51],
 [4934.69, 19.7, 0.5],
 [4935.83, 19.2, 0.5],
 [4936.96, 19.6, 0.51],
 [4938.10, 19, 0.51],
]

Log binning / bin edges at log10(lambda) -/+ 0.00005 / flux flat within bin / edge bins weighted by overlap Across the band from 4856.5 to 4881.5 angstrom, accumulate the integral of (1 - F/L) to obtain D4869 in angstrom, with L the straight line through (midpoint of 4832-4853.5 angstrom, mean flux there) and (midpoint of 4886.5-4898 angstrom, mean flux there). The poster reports 2.4 angstrom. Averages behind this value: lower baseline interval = 20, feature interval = 17.7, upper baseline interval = 19.2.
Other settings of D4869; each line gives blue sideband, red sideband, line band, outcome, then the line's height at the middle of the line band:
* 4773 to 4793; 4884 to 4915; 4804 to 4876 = 1.9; 19.8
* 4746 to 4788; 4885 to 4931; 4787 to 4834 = -1.1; 19.9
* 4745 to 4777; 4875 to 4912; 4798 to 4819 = -0.7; 19.8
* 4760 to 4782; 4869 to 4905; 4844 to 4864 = 1.5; 19.4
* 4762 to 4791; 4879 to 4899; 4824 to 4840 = -0.6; 19.7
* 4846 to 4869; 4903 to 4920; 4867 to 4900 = -0.9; 18.6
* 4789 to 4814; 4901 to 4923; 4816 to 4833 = -0.3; 20.1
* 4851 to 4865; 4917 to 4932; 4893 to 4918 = -1.7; 18.6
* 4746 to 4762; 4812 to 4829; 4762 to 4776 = 0.3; 20.2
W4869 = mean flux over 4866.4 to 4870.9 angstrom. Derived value 19.2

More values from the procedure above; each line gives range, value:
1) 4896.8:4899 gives 20.5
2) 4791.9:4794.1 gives 20.4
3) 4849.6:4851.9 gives 19.9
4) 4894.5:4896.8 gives 20.2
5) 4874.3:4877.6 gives 19.4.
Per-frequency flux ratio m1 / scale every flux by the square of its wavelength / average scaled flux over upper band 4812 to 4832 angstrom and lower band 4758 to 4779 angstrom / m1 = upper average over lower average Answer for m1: 1.05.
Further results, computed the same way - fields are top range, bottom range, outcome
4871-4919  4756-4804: 1.01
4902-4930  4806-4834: 1.00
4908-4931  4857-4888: 1.10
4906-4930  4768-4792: 1.02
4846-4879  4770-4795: 0.93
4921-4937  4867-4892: 1.07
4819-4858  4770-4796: 1.01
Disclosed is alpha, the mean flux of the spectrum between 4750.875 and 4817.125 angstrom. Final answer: 20.2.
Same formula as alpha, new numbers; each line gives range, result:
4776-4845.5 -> 20.3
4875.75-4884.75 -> 19.4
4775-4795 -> 20.2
